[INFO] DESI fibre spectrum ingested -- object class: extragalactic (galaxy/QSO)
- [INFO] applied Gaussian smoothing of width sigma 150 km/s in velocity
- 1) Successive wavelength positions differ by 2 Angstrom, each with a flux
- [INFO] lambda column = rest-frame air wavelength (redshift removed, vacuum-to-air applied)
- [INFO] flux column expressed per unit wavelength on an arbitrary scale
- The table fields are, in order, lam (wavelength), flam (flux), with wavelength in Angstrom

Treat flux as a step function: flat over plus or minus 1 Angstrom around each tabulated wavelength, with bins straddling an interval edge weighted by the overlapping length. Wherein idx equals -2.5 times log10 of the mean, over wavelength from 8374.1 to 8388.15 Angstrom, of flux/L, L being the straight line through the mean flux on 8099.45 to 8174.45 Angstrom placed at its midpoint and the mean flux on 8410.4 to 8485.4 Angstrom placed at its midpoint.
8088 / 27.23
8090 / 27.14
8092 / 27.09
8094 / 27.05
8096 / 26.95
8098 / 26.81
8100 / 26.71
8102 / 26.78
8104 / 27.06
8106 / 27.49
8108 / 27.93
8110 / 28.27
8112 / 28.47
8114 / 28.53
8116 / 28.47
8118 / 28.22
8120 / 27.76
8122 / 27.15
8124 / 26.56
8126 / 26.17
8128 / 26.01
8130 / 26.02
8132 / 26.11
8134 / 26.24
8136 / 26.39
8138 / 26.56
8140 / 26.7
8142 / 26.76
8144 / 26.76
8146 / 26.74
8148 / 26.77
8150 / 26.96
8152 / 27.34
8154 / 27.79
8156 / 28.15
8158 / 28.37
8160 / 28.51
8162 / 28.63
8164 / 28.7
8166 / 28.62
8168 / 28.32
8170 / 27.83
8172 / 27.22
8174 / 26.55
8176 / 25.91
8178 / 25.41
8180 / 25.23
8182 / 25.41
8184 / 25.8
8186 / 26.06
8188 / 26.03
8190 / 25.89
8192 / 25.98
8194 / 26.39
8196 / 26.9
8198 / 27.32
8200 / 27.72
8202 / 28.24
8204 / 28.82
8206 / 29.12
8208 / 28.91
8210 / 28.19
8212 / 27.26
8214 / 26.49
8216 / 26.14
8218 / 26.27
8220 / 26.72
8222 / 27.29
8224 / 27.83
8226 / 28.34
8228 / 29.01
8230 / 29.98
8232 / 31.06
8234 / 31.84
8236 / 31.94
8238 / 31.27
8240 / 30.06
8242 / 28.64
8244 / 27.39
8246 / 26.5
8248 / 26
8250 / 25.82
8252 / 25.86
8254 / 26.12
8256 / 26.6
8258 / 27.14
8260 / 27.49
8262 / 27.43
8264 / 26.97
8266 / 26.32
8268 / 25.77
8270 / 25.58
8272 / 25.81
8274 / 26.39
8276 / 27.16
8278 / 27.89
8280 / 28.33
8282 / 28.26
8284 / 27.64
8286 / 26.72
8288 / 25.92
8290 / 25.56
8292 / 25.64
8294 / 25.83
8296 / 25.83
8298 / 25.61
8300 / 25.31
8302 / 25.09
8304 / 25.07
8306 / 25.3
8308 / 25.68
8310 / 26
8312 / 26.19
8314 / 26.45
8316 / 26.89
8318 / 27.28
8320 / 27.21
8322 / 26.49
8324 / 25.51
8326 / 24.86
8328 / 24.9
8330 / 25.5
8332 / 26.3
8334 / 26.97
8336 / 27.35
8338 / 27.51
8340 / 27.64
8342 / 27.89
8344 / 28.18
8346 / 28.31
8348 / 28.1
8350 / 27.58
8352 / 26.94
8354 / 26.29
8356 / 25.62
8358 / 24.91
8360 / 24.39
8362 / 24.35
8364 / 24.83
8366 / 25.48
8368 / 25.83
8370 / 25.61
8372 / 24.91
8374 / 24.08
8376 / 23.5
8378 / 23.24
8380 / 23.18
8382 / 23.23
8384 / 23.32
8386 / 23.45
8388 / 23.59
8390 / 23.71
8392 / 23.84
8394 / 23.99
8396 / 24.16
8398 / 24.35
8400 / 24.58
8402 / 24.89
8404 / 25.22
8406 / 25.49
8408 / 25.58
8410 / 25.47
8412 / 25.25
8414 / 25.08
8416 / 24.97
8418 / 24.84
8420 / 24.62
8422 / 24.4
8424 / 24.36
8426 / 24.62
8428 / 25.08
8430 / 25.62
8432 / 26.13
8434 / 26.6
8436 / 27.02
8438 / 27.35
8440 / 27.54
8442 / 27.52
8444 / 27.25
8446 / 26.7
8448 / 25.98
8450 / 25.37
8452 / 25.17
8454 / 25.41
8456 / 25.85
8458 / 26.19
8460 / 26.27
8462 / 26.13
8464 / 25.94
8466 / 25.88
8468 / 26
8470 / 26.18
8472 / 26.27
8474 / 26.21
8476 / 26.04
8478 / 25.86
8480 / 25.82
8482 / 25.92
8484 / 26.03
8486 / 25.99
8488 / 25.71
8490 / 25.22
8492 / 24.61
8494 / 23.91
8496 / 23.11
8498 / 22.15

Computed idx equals 0.12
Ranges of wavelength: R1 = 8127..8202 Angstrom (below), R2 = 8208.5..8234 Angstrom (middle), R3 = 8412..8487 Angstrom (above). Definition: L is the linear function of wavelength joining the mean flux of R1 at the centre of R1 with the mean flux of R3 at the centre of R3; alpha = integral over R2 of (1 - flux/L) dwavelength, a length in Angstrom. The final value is -1.3 Angstrom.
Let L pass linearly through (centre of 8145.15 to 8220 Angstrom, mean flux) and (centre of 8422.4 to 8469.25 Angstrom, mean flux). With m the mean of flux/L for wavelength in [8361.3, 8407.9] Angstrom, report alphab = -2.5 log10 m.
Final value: 0.086 mag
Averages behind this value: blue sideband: 27.2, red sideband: 26.1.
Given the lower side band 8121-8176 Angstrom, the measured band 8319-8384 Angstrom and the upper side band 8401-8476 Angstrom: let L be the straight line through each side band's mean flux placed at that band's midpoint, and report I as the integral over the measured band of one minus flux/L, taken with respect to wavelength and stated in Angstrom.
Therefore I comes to 1.0 Angstrom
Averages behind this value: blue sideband 27.2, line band 25.8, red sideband 25.8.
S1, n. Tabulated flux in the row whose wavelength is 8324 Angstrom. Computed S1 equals 25.51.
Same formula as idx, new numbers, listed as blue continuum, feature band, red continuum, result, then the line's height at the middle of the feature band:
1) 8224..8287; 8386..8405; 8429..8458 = 0.108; 26.7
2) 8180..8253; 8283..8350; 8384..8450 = 0.003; 26.5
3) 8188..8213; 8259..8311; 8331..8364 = 0.029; 27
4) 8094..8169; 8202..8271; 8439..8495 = -0.037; 26.9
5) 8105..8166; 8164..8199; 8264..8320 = 0.019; 27.1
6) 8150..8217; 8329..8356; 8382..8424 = -0.081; 25.3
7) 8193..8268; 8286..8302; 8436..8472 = 0.070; 27.4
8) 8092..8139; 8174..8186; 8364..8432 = 0.036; 26.5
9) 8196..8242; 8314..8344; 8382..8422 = -0.021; 26.1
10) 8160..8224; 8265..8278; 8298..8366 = 0.013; 26.6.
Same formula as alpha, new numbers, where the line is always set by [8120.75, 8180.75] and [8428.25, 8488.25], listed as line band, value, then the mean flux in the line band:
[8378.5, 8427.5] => 3.6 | 24.4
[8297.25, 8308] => 0.5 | 25.3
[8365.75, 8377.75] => 0.8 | 24.8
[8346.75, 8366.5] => 0.4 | 25.9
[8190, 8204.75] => -0.2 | 27.2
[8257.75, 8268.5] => -0.1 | 26.9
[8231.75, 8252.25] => -1.5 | 28.8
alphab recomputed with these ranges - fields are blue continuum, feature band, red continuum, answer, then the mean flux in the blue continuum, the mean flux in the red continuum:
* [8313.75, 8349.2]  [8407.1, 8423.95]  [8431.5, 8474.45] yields 0.063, 26.9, 26.3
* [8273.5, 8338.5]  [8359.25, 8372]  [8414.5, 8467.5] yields 0.044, 26.3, 25.9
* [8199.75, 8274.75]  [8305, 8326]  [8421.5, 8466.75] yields 0.035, 27.8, 26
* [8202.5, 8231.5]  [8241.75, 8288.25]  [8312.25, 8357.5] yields 0.026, 27.9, 26.8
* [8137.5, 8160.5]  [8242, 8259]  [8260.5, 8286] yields 0.019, 27.3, 27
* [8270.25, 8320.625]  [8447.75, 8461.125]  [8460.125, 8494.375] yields 0.005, 26.3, 25.8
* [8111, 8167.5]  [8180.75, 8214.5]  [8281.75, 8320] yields -0.008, 27.3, 26.1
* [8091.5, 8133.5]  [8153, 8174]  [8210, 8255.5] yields -0.022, 27.2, 28.1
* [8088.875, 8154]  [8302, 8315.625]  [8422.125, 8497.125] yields 0.025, 27.1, 25.8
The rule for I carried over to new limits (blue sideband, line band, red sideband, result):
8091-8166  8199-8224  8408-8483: -0.64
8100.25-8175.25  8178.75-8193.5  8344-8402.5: 0.59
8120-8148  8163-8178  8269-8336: -0.56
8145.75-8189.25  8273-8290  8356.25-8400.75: -1.09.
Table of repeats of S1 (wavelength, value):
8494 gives 23.91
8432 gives 26.13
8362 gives 24.35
